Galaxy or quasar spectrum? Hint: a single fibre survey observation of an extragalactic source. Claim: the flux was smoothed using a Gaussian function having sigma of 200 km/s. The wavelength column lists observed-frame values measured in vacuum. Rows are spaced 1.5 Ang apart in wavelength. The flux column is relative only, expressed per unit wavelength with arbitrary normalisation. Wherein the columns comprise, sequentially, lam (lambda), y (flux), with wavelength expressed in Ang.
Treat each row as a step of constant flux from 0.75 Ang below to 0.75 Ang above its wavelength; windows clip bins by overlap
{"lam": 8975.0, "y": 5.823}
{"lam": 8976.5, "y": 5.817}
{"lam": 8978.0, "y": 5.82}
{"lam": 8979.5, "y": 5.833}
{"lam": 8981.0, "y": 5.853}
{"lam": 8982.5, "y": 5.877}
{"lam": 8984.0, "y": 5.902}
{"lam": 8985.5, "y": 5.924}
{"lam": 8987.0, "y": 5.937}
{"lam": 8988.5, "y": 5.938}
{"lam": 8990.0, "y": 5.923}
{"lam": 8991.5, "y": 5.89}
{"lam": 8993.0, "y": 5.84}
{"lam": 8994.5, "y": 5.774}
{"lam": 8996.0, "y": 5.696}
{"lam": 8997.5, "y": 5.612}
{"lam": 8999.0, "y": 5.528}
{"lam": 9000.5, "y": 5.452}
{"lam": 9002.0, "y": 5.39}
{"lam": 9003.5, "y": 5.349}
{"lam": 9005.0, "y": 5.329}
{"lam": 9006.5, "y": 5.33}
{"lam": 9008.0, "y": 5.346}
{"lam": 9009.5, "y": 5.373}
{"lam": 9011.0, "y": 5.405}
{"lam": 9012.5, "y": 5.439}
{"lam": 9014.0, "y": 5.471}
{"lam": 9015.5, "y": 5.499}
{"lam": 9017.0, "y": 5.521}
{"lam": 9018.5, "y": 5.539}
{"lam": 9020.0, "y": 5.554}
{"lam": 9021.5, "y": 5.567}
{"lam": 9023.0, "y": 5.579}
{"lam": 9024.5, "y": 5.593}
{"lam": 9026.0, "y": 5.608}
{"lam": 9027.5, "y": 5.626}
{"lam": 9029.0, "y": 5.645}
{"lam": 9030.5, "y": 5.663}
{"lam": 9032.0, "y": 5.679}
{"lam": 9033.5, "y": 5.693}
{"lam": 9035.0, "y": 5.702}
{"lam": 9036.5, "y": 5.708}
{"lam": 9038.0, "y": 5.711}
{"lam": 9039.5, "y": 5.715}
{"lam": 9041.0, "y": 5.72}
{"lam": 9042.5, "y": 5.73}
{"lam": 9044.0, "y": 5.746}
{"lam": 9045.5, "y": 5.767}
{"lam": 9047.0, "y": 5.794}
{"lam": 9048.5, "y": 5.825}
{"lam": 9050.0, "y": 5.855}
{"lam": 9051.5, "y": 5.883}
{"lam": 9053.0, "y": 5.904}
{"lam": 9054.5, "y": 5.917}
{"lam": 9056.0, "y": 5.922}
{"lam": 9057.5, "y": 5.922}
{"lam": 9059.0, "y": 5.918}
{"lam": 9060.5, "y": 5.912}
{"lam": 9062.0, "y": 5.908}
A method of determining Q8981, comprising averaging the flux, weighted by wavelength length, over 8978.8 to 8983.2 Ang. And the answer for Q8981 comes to 5.85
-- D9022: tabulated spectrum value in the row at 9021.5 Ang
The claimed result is 5.567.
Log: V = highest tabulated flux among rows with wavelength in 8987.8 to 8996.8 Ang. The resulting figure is 5.938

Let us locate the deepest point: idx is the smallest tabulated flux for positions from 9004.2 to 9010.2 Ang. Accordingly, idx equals 5.329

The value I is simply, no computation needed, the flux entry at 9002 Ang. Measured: 5.39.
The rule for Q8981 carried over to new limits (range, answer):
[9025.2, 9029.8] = 5.63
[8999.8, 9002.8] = 5.42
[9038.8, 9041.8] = 5.72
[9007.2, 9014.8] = 5.41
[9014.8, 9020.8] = 5.53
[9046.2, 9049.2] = 5.81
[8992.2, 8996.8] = 5.77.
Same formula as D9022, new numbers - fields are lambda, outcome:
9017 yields 5.521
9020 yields 5.554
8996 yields 5.696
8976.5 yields 5.817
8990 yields 5.923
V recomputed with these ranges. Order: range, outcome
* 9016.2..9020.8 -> 5.554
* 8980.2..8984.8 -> 5.902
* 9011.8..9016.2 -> 5.499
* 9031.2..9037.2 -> 5.708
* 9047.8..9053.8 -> 5.904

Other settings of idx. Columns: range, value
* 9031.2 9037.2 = 5.679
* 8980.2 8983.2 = 5.853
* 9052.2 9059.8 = 5.904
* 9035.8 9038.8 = 5.708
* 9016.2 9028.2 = 5.521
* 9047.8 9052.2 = 5.825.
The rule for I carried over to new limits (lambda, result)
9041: 5.72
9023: 5.579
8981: 5.853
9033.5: 5.693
